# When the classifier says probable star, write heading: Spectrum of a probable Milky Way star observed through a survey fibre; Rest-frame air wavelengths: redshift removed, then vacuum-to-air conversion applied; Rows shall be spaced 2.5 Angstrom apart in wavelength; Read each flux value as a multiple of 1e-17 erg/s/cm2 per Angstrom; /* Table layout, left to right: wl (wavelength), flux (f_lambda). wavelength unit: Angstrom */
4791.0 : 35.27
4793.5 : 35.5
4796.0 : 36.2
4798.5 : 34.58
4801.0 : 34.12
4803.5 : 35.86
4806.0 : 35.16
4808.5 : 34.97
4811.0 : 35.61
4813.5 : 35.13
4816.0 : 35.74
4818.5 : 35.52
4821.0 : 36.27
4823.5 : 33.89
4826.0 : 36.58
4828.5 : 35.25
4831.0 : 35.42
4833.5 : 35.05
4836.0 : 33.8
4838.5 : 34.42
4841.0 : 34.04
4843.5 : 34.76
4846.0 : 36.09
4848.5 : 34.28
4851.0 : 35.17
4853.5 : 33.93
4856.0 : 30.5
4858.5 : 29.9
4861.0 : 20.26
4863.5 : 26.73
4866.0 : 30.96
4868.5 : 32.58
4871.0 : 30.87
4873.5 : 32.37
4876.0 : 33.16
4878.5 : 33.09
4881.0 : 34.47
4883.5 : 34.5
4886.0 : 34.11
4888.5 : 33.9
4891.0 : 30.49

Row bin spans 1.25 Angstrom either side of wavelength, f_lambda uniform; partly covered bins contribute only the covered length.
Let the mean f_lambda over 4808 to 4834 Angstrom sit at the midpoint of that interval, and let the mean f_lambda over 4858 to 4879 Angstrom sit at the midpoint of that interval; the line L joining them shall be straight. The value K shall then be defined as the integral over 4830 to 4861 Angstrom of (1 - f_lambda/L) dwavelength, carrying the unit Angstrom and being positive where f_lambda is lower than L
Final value -0.7 Angstrom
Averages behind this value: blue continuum 35.4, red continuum 29.9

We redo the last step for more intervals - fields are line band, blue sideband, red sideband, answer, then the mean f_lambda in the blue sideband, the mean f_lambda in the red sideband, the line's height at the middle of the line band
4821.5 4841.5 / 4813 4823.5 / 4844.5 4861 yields -0.4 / 35.5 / 32.3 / 34.3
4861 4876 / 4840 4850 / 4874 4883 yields 1.7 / 34.8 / 33.6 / 33.9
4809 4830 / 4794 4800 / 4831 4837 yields -0.3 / 35.4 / 34.7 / 34.9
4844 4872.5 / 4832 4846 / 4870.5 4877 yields 1.9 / 34.6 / 32.2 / 33.3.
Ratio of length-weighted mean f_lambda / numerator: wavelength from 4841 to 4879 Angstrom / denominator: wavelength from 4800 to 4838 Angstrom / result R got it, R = 0.9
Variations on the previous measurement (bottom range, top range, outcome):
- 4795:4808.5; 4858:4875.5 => 0.83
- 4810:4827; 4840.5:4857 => 0.96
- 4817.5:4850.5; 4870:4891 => 0.95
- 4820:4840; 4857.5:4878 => 0.85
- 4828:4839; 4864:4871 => 0.89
